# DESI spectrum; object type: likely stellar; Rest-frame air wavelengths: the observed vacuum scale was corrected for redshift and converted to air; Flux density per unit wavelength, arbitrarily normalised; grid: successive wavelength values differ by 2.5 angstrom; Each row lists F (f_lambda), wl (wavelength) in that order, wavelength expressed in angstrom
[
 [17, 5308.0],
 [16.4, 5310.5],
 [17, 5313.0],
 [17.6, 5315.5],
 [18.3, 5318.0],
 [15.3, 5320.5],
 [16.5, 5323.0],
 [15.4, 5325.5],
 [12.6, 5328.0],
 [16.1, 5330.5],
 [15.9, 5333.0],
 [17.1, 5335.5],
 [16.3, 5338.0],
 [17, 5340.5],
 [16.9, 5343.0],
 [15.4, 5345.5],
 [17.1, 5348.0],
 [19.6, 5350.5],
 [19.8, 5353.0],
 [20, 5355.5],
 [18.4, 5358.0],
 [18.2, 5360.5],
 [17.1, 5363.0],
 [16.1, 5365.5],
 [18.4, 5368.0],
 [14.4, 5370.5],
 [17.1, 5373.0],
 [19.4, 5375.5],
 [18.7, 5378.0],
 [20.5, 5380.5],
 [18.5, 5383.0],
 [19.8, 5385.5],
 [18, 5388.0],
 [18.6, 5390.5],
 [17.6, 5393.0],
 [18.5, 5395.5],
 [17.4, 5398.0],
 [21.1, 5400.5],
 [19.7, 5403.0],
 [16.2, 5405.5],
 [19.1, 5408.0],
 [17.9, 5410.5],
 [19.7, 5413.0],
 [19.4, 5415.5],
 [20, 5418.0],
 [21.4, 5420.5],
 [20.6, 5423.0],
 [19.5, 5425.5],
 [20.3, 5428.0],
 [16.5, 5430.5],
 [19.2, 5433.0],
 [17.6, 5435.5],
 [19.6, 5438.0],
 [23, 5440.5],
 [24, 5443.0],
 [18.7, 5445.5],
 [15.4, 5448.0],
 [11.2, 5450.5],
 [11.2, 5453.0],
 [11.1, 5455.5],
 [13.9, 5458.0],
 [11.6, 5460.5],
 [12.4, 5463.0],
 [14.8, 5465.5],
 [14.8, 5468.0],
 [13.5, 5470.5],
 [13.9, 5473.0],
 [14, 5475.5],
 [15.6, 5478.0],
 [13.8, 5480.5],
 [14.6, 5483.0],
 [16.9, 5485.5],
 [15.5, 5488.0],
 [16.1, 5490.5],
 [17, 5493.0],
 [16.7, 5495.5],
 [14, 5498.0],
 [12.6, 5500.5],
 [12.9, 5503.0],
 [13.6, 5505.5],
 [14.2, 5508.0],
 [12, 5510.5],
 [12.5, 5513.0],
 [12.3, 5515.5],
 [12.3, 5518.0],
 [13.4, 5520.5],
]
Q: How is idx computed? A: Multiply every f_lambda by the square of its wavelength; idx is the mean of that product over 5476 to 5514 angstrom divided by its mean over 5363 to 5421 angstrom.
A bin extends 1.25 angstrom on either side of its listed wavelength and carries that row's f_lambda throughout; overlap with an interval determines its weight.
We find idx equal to 0.81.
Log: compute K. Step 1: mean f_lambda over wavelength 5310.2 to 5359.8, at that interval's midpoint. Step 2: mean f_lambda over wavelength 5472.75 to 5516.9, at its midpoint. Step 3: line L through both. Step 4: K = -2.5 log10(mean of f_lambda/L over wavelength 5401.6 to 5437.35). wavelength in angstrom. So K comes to -0.22 mag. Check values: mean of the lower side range 17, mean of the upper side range 14.3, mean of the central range 19.1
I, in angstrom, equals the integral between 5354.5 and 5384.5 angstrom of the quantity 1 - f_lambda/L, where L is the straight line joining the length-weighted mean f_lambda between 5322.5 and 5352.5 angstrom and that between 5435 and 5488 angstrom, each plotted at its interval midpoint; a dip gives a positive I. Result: -3.6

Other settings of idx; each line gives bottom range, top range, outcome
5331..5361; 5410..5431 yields 1.15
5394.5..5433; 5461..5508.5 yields 0.78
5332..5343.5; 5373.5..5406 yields 1.15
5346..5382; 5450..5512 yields 0.80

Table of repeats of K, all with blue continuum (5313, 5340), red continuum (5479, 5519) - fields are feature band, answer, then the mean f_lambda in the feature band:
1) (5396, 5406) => -0.22 mag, 18.8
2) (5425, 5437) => -0.23 mag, 18.6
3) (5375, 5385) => -0.23 mag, 19.3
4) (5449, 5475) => 0.14 mag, 12.9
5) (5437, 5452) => -0.24 mag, 18.5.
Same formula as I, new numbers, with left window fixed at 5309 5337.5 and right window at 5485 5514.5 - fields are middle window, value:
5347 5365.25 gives -3.0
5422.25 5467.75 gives -4.9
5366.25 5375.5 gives -0.7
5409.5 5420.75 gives -3.2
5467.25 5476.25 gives 0.4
